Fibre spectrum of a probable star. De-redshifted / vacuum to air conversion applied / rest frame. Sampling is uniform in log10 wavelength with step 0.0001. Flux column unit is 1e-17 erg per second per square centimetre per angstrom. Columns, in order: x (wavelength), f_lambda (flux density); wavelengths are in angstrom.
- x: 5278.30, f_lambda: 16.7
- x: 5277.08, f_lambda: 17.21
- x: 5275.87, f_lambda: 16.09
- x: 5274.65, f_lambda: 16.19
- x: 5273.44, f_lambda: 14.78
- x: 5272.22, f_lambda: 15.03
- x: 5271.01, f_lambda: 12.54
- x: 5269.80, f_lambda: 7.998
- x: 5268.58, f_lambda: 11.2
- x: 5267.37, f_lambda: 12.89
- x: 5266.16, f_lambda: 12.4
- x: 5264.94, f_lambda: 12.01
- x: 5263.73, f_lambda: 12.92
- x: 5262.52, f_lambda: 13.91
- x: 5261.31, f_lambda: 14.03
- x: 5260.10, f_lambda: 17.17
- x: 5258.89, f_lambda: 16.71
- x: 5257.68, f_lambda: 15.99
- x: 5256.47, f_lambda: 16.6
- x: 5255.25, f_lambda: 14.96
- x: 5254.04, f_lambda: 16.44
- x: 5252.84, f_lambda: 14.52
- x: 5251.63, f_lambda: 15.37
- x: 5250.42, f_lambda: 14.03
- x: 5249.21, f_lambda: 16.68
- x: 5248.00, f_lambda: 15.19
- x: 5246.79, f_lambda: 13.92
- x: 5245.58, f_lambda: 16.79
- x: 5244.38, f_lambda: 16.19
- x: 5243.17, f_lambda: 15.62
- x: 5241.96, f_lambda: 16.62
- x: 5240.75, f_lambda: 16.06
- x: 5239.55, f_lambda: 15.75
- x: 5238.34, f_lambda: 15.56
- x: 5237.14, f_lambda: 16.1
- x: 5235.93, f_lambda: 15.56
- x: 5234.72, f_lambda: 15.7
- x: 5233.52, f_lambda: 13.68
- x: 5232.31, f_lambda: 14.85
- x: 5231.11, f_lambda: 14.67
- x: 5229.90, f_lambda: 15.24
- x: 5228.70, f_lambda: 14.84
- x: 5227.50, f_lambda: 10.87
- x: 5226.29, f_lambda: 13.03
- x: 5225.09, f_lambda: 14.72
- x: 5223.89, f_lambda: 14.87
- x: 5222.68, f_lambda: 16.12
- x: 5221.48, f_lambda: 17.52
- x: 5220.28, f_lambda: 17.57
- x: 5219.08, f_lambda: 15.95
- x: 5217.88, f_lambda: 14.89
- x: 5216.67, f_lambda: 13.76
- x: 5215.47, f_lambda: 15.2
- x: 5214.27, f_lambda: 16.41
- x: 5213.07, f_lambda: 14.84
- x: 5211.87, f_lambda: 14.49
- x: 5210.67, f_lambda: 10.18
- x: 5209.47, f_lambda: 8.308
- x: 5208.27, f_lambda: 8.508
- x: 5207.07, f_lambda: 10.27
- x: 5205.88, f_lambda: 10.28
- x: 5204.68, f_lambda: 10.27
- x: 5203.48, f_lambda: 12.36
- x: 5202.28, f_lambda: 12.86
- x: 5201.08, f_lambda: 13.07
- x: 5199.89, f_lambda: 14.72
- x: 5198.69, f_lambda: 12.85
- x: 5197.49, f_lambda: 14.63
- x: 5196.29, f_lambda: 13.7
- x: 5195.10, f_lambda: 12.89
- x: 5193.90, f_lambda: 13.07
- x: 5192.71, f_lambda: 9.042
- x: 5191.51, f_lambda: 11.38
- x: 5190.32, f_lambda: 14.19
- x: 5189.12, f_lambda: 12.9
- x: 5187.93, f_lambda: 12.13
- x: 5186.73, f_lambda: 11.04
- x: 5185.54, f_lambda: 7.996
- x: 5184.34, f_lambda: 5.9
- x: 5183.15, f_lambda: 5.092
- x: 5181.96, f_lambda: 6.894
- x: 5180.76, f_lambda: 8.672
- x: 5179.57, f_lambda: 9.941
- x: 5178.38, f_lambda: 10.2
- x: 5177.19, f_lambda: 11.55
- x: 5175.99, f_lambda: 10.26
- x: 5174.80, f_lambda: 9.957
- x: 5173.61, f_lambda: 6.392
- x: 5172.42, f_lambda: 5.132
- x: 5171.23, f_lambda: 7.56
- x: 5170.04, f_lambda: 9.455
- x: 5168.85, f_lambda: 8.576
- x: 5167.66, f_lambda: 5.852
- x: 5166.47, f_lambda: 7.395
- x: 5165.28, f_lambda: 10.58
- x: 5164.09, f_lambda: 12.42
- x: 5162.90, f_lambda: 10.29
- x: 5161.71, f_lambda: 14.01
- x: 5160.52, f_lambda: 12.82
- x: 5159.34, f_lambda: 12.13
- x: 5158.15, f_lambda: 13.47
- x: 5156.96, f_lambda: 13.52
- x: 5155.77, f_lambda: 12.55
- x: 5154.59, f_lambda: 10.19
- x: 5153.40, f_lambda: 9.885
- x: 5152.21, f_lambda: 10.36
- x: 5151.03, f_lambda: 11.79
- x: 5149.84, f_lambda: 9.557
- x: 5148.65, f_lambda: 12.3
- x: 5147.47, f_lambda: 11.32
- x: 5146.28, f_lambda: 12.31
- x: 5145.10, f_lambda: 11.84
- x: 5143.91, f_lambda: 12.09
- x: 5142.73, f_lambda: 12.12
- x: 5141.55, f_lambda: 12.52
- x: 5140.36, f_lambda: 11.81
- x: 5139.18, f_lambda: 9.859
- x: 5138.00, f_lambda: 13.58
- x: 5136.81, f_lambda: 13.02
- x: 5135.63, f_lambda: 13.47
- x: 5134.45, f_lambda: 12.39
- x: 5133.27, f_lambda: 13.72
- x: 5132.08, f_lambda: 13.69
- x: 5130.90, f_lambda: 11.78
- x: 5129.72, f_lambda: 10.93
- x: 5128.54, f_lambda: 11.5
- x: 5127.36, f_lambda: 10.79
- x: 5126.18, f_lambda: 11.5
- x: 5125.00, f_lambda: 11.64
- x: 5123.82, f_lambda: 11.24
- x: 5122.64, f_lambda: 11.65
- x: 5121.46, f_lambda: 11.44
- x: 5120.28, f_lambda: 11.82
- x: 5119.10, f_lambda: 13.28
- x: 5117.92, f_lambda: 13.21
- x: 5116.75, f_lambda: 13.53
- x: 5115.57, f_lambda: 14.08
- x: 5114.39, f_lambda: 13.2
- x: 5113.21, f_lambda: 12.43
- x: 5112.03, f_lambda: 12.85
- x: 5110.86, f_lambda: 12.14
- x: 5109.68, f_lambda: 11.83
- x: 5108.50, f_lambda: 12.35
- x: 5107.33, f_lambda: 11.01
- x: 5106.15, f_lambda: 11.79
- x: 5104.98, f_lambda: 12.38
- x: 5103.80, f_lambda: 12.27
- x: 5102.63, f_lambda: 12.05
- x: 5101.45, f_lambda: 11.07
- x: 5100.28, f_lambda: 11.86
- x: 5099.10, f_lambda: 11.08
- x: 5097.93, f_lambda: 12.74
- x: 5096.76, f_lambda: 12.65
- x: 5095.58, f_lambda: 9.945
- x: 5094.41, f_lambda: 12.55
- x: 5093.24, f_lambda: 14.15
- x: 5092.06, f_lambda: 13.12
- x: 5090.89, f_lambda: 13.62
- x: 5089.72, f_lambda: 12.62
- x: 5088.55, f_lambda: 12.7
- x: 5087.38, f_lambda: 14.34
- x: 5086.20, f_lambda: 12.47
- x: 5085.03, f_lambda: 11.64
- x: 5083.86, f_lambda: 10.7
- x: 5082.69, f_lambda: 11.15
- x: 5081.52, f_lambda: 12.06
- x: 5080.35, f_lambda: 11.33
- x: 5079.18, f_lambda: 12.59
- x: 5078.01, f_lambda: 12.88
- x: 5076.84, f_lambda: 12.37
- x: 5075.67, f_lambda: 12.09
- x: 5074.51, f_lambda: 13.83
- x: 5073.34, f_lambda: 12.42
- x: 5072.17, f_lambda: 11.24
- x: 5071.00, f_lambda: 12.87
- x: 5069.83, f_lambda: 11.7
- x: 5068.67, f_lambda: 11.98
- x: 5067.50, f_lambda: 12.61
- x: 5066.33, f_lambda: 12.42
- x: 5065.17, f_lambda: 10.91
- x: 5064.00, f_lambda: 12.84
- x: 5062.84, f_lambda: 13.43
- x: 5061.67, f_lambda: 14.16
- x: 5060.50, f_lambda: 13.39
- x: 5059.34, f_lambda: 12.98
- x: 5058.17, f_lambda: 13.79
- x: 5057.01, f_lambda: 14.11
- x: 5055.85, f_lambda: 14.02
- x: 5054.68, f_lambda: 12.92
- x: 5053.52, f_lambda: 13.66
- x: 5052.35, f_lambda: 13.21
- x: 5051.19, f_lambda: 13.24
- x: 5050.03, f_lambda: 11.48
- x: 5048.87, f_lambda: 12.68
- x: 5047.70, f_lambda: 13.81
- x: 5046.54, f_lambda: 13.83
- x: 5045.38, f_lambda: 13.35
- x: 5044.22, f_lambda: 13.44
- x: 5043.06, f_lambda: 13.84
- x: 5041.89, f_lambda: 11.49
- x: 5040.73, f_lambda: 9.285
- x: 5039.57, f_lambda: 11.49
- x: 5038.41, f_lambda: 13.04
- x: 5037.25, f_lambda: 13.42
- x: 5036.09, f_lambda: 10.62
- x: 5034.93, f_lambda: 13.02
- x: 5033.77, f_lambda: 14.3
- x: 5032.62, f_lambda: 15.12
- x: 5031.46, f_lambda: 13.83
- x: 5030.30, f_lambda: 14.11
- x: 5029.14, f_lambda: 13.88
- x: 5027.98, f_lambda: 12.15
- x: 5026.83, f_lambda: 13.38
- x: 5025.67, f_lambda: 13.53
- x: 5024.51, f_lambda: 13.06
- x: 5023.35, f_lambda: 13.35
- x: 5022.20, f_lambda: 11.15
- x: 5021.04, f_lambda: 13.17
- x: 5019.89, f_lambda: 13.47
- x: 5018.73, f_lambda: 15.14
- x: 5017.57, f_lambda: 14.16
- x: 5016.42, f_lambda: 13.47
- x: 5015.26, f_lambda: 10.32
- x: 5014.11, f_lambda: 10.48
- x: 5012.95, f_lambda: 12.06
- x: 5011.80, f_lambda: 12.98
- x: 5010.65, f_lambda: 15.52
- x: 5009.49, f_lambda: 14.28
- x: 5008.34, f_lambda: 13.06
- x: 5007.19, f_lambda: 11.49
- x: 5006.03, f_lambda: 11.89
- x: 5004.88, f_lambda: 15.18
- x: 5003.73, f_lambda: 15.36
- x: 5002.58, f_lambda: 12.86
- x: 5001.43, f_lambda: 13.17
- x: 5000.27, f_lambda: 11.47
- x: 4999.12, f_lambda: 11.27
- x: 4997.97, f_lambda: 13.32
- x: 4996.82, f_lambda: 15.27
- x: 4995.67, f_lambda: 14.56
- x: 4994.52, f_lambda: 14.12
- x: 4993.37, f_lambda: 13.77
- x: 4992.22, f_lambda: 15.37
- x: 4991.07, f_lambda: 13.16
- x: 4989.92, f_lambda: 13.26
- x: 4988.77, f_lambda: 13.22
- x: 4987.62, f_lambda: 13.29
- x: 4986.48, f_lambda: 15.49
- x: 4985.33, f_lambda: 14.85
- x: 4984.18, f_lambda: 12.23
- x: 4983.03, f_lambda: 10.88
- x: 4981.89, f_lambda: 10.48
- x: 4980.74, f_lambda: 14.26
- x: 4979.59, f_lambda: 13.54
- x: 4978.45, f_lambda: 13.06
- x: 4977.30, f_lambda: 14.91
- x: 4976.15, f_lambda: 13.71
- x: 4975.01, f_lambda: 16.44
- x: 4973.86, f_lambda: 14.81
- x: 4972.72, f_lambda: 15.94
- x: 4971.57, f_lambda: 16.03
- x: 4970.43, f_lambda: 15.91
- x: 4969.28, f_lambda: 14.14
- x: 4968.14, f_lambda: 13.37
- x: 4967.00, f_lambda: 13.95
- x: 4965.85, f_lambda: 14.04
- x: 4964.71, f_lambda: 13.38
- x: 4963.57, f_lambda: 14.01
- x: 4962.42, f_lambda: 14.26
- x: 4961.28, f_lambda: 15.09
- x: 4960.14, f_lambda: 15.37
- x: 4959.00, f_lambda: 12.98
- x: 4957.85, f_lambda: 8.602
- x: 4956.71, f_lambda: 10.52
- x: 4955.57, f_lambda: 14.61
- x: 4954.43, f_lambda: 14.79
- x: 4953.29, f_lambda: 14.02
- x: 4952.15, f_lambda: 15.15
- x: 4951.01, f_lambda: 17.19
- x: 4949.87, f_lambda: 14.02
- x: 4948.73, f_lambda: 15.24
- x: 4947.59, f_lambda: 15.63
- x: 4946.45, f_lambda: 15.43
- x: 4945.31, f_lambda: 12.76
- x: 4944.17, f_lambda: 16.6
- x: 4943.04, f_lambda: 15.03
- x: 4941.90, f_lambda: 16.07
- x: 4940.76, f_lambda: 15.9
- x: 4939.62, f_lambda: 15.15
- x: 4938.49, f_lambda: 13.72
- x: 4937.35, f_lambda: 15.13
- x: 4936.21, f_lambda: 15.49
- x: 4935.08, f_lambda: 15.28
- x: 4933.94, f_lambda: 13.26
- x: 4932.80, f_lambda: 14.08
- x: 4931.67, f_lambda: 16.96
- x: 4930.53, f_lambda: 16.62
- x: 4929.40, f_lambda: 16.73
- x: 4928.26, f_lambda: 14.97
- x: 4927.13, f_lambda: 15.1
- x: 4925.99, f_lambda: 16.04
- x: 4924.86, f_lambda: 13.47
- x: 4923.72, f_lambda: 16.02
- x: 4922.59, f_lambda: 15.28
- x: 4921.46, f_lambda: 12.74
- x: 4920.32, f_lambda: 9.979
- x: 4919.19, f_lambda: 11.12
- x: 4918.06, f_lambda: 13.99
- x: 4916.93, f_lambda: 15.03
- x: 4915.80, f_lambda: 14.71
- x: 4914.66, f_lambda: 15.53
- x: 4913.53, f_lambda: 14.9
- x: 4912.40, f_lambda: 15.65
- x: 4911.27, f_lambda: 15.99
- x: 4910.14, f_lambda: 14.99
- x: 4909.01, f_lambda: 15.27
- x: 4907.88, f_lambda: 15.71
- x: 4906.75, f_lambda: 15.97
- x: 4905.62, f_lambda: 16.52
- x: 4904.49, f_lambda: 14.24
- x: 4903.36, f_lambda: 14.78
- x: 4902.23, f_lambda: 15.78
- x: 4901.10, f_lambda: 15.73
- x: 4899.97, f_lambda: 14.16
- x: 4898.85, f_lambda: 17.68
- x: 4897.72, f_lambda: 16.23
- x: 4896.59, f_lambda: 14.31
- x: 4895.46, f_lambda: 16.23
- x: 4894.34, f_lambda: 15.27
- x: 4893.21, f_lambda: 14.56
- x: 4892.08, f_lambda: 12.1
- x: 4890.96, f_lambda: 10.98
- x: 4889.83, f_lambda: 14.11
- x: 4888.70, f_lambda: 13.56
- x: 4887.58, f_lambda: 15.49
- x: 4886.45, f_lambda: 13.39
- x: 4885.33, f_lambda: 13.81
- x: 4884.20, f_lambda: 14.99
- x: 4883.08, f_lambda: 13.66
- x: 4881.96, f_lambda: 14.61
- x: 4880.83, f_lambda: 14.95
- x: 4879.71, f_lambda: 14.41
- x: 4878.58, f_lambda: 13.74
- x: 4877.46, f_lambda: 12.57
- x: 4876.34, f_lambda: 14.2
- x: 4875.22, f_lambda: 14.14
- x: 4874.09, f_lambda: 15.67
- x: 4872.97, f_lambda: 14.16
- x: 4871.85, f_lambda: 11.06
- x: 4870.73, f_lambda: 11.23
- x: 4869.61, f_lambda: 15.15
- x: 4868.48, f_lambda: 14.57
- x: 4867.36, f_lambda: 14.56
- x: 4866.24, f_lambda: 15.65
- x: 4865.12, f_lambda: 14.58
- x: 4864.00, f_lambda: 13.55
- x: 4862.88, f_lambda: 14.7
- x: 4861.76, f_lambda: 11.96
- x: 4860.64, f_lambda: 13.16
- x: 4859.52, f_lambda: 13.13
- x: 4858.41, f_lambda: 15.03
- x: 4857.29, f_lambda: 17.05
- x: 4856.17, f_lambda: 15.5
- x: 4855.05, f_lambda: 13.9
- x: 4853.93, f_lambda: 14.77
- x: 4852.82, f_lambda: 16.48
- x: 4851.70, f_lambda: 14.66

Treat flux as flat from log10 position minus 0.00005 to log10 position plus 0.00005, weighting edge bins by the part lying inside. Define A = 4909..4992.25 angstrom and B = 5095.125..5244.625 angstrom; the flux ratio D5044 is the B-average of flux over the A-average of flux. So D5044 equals 0.85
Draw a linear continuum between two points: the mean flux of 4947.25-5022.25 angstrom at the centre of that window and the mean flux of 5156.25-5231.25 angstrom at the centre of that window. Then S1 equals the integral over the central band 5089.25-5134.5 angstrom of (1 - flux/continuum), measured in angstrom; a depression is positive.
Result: 0.92 angstrom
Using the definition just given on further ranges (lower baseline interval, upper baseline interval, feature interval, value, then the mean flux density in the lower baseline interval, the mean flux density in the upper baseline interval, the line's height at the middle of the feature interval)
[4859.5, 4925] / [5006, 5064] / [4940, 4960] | -0.8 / 14.3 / 13.1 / 13.8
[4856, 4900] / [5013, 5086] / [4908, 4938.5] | -2.0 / 14.2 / 12.8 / 13.8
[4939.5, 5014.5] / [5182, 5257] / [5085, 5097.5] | 0.9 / 13.9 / 13.6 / 13.8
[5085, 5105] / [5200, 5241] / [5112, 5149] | 1.7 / 12.4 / 13.9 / 12.9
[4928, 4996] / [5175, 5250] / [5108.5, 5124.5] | 1.3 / 14.4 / 13.1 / 13.6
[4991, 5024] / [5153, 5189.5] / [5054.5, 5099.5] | -3.0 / 13.3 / 9.81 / 11.8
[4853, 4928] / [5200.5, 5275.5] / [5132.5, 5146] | 1.8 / 14.5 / 14.2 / 14.3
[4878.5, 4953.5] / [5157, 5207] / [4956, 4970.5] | 0.7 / 14.8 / 10.6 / 14.1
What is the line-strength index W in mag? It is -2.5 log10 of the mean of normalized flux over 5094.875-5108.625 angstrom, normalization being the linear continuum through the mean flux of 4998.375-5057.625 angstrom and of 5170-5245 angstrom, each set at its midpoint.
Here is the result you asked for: 0.096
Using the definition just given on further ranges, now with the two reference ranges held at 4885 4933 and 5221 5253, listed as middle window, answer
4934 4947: -0.017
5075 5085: 0.251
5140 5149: 0.244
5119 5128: 0.285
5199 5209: 0.295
